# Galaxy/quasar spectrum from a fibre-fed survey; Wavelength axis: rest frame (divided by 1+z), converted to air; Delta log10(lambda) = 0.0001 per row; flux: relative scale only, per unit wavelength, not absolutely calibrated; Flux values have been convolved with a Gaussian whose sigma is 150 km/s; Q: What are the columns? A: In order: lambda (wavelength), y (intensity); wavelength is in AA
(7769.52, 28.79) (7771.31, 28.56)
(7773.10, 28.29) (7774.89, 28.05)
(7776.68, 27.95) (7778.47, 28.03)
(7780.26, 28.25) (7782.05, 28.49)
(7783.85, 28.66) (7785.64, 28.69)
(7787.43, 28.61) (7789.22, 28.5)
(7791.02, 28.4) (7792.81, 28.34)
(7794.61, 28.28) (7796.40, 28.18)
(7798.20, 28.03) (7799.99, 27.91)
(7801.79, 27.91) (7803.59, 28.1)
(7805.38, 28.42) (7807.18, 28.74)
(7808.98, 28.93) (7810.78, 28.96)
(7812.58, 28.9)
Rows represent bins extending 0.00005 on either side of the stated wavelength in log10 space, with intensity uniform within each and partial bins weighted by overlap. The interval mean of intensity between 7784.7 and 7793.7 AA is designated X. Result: 28.5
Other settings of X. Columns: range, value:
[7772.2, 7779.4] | 28.1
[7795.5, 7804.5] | 28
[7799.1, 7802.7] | 27.9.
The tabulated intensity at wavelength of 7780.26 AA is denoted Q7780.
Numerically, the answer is 28.25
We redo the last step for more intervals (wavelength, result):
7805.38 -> 28.42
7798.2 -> 28.03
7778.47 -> 28.03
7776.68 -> 27.95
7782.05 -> 28.49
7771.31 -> 28.56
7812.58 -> 28.9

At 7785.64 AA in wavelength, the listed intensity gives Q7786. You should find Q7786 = 28.69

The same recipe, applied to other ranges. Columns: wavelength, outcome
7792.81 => 28.34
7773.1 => 28.29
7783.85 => 28.66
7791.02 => 28.4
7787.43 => 28.61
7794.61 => 28.28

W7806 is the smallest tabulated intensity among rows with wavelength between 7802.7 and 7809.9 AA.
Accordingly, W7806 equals 28.1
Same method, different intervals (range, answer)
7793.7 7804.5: 27.91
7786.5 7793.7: 28.34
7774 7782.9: 27.95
